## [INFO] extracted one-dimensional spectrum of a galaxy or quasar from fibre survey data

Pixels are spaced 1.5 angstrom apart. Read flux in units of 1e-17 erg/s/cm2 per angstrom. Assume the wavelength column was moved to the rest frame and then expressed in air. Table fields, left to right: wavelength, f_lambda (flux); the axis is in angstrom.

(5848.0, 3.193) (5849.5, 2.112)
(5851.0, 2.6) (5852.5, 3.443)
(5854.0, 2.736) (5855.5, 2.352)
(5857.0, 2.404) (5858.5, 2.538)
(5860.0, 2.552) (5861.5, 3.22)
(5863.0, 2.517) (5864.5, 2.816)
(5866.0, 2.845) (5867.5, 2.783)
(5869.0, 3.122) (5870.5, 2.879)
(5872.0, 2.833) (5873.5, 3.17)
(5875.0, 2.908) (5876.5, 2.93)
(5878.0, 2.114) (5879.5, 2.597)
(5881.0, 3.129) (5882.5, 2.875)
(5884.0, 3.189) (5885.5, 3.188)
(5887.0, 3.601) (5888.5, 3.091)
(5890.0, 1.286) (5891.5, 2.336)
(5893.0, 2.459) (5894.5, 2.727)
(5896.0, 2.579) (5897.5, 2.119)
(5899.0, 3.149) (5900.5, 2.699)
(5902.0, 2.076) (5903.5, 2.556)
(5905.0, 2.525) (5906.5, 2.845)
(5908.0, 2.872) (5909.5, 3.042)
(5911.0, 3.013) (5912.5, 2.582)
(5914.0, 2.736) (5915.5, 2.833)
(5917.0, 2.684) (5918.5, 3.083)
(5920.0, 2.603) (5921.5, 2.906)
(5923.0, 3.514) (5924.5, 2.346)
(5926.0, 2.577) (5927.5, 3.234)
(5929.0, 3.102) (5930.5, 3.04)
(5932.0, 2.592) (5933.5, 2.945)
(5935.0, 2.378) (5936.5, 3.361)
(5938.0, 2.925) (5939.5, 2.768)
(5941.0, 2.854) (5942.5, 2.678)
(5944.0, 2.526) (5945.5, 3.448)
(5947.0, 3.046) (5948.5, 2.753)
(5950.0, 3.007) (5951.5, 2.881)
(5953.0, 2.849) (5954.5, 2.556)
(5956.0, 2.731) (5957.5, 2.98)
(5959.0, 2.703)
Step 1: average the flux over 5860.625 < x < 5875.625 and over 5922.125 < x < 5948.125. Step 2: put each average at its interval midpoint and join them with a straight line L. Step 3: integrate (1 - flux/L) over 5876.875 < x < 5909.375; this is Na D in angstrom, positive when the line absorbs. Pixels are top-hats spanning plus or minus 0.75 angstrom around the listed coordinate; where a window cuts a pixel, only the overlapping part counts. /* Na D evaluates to 2.5 angstrom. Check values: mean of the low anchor 2.91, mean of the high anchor 2.9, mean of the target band 2.68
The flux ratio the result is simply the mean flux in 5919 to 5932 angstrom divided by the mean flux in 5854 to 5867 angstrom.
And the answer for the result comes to 1.09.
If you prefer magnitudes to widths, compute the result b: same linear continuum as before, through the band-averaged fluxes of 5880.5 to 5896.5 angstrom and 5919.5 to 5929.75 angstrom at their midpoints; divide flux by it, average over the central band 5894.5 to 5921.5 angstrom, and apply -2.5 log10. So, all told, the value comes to 0.05 mag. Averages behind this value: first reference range 2.77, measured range 2.71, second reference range 2.9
